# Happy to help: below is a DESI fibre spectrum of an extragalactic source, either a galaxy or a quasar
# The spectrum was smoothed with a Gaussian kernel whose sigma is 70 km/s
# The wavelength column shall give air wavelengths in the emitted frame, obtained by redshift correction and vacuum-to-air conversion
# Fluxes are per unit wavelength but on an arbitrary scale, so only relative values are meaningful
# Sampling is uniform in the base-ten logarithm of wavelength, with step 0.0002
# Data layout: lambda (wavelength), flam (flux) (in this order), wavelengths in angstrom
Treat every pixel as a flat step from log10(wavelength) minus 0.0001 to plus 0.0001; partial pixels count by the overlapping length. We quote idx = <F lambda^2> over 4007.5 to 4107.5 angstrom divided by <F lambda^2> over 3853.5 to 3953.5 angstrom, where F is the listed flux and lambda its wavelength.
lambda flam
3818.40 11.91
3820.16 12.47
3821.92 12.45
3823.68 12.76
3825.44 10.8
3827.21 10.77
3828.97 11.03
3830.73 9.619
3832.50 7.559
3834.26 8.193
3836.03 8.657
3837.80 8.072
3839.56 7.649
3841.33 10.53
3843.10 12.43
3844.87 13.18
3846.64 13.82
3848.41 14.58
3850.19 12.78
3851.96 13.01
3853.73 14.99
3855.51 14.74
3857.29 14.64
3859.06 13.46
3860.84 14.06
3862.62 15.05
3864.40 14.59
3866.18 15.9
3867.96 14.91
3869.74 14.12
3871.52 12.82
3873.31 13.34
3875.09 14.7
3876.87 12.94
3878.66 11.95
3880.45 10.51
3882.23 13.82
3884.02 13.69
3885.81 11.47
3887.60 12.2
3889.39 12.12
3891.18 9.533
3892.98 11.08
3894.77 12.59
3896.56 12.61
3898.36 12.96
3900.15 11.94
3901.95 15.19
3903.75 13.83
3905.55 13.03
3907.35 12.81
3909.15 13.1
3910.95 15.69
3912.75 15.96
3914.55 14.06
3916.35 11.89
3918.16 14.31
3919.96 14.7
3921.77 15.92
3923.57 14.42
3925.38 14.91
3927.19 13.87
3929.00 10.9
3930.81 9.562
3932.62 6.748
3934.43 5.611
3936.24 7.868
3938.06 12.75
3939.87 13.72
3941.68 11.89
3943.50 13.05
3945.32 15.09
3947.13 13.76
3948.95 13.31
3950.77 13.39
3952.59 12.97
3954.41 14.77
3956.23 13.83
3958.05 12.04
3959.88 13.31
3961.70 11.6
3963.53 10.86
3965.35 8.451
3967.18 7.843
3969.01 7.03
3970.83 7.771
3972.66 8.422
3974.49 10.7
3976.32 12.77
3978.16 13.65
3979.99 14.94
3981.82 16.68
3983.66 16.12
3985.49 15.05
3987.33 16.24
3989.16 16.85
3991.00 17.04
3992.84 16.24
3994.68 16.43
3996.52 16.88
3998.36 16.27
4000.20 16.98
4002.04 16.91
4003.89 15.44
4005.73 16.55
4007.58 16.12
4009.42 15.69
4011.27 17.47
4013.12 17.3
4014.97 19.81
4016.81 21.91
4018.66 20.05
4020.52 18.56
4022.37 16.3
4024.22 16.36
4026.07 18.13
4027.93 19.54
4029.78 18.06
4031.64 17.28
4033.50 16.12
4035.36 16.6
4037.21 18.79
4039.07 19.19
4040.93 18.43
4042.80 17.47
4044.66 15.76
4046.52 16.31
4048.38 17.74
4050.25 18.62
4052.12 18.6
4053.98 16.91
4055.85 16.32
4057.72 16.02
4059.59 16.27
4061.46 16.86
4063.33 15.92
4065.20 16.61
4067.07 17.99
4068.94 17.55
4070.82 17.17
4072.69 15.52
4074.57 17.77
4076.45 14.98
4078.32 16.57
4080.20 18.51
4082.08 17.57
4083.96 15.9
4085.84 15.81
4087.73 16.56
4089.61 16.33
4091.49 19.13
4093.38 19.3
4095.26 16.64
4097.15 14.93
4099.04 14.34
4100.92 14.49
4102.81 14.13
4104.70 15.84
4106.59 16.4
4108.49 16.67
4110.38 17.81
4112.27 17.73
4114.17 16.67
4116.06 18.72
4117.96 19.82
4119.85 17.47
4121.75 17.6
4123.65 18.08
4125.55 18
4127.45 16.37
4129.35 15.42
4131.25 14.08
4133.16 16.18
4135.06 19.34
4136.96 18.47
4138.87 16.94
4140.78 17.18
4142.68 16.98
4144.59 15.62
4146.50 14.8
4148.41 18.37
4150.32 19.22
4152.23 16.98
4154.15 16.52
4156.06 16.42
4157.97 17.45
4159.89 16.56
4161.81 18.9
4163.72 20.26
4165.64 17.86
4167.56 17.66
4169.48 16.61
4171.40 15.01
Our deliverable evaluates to 1.42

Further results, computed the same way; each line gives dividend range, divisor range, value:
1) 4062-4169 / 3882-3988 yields 1.48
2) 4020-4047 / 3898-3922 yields 1.34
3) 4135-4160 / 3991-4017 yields 1.08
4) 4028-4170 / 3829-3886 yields 1.54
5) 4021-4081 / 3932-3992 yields 1.46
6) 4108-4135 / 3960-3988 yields 1.56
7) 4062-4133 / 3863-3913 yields 1.41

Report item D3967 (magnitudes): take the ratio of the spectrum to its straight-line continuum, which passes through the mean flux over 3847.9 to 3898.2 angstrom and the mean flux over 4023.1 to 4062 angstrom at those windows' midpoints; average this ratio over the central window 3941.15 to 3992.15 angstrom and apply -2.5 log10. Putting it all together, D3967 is 0.207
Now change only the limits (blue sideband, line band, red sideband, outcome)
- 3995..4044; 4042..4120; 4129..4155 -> 0.026 mag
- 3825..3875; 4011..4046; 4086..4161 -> -0.177 mag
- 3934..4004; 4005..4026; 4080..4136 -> -0.231 mag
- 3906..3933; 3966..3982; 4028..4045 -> 0.388 mag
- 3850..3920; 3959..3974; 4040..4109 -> 0.489 mag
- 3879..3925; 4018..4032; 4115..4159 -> -0.178 mag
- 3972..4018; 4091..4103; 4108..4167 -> 0.055 mag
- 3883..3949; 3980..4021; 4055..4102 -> -0.161 mag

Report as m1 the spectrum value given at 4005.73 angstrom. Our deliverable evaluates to 16.55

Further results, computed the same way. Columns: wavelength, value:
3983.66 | 16.12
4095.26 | 16.64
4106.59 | 16.4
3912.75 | 15.96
